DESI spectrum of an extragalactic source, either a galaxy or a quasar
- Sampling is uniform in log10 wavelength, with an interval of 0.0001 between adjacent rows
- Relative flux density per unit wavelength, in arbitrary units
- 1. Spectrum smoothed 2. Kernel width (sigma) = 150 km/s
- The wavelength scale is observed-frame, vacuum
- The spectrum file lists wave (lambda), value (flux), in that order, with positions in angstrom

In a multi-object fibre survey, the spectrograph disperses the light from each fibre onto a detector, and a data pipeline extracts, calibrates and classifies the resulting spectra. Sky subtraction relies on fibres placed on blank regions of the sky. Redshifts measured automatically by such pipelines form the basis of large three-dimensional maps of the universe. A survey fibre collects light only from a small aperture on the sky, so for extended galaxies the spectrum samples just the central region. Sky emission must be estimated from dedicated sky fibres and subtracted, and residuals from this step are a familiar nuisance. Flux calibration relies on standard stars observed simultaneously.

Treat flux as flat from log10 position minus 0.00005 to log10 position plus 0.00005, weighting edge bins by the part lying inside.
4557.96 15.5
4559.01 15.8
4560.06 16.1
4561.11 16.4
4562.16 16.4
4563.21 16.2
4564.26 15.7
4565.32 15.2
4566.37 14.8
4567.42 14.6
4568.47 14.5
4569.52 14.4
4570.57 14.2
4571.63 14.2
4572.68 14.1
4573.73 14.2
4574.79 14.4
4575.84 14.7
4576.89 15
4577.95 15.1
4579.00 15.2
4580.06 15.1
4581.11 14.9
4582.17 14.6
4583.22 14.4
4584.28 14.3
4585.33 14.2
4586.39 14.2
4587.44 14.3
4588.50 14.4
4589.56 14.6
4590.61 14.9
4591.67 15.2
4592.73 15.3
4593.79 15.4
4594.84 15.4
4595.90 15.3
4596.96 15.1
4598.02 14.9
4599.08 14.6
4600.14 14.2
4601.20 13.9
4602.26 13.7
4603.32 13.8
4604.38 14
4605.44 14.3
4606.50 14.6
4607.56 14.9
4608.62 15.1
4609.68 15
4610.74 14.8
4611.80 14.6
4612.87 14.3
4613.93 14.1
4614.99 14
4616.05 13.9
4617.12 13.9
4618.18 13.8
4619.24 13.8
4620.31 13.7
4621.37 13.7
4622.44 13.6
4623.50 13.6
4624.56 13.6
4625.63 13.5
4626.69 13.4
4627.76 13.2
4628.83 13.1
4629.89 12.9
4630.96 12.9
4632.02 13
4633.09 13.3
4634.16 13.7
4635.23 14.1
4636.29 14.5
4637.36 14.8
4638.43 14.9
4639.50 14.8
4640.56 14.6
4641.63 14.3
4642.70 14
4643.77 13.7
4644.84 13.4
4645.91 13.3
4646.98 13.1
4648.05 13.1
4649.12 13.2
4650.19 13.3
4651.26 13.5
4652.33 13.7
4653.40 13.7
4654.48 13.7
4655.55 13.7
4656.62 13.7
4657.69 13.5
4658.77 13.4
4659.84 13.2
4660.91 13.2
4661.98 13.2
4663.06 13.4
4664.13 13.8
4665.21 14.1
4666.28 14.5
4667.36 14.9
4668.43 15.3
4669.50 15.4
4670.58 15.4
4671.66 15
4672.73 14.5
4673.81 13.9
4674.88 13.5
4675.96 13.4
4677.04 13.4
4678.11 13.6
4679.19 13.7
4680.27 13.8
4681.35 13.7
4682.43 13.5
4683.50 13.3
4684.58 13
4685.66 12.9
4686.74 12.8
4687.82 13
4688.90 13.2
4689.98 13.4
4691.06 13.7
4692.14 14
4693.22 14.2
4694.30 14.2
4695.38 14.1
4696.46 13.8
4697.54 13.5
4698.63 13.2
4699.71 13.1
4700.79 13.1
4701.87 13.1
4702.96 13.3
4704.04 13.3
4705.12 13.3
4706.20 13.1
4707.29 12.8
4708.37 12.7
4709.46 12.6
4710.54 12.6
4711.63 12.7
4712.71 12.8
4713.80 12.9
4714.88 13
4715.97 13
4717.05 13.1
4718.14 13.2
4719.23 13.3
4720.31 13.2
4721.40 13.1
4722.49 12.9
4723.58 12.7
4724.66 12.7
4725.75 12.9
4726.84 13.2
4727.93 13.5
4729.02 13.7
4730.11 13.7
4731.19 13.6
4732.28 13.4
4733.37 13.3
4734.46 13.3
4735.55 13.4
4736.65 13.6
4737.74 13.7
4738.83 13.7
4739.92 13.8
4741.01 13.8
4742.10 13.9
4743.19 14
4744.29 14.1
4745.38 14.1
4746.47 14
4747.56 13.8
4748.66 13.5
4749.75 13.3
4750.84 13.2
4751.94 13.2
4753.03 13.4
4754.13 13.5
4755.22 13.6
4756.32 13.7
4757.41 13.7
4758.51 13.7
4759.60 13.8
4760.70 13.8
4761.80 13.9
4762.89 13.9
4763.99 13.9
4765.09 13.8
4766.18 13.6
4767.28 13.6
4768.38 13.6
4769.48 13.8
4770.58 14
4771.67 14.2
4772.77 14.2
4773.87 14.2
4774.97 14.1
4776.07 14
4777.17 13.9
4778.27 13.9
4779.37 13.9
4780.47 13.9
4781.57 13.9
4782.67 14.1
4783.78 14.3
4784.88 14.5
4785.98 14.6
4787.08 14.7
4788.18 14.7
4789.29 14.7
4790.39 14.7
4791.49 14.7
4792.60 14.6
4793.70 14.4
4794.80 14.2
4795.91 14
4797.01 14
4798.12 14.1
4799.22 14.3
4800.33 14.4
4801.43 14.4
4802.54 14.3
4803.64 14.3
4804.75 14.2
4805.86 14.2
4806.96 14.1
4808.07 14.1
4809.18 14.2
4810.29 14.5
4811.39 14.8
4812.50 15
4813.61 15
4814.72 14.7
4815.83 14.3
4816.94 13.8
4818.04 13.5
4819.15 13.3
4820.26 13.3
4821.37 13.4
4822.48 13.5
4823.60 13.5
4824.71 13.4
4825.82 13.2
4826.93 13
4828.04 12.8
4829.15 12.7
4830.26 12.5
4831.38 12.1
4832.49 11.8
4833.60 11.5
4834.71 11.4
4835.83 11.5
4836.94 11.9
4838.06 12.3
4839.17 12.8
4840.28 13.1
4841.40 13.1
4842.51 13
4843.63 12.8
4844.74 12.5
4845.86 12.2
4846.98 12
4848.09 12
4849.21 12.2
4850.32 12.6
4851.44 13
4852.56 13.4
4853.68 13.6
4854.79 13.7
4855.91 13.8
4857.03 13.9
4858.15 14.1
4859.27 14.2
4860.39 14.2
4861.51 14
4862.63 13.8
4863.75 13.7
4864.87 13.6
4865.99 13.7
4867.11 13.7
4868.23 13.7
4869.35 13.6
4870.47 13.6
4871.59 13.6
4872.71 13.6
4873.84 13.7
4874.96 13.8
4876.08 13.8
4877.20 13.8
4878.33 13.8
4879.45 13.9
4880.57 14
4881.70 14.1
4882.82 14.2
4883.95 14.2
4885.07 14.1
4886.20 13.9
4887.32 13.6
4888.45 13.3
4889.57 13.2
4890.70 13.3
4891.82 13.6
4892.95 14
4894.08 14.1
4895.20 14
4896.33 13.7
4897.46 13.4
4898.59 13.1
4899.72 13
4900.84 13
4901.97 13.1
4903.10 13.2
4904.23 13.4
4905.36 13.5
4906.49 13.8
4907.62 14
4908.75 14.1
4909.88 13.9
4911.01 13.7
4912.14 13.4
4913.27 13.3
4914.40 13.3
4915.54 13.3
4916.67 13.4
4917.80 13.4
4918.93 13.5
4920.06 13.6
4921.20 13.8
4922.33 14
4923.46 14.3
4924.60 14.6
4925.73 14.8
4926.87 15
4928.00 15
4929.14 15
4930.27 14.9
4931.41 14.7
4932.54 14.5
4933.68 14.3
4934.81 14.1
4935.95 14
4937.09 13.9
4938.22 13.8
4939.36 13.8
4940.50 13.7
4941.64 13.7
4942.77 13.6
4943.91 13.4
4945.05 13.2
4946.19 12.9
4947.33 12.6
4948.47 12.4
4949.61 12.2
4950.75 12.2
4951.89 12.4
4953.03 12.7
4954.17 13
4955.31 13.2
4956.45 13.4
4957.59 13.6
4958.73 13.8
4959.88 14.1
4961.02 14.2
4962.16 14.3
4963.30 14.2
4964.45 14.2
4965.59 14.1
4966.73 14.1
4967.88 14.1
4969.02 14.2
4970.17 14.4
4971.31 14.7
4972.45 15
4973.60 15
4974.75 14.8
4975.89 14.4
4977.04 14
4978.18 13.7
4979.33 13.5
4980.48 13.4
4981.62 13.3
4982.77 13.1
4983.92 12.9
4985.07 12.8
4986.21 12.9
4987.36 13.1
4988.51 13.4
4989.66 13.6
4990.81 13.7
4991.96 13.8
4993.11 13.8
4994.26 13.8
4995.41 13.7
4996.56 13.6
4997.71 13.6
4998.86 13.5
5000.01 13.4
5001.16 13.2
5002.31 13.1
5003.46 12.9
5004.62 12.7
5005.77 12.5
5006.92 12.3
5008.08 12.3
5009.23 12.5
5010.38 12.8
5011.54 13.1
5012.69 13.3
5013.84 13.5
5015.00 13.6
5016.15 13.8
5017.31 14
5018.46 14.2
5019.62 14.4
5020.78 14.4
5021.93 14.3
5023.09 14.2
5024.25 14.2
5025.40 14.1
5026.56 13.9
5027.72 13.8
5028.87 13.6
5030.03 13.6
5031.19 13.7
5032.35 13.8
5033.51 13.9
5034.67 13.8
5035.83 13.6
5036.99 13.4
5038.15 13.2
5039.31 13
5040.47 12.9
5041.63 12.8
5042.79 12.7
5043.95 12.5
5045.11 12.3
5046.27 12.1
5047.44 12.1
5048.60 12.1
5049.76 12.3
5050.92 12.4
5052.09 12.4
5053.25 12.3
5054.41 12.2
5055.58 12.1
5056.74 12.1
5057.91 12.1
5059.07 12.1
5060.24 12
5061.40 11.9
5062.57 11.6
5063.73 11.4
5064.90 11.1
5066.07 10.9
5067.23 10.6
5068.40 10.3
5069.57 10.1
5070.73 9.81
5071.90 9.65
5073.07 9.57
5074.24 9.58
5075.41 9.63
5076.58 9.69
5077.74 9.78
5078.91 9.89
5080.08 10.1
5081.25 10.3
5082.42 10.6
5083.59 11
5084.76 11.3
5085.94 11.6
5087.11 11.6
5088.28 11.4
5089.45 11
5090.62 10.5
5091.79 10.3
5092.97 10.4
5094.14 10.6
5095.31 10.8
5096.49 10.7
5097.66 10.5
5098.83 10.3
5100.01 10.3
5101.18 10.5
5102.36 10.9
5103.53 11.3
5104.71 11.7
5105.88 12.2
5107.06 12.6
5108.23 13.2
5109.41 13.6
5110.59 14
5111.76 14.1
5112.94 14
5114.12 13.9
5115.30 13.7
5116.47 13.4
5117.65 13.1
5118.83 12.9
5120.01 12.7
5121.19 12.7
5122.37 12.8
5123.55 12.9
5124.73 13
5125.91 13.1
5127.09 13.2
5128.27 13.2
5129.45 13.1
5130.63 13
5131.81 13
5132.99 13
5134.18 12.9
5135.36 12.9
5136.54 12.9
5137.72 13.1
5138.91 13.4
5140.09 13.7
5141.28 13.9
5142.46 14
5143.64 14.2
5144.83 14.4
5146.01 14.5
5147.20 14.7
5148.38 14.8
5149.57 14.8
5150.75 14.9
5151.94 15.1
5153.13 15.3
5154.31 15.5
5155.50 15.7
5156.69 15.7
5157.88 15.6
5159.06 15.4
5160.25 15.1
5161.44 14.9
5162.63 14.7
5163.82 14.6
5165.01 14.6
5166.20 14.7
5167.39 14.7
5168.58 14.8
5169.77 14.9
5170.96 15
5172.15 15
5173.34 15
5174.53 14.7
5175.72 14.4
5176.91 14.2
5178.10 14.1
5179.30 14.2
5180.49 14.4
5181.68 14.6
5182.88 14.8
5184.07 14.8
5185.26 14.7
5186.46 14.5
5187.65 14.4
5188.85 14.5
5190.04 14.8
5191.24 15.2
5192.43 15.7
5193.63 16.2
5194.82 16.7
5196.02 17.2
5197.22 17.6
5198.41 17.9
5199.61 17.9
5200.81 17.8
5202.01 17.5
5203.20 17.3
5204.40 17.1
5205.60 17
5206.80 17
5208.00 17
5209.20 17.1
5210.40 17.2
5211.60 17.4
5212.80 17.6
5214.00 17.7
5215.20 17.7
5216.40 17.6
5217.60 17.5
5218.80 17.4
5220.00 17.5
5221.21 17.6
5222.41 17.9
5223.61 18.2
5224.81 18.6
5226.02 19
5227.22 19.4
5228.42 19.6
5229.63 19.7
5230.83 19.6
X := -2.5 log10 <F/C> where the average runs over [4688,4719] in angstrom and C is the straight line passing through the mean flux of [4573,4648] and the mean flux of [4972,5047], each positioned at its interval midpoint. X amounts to 0.064 mag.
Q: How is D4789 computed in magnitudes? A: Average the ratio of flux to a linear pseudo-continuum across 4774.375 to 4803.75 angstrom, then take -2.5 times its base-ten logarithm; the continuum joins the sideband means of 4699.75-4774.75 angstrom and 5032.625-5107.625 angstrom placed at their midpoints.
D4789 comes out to -0.09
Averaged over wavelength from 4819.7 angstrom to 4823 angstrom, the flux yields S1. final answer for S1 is 13.4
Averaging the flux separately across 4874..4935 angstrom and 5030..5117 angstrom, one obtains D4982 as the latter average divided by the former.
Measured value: 0.85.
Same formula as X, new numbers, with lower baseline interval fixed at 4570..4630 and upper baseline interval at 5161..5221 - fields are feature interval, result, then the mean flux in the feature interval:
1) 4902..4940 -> 0.09 mag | 14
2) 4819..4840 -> 0.18 mag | 12.6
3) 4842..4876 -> 0.13 mag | 13.4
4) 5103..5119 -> 0.20 mag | 13.1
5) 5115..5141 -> 0.20 mag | 13.1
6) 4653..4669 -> 0.05 mag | 13.8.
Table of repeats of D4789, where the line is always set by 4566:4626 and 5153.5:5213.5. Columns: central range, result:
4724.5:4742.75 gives 0.09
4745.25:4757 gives 0.09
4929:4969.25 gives 0.11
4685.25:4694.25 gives 0.09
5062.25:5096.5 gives 0.42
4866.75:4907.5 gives 0.11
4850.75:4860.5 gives 0.10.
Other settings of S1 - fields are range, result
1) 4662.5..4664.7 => 13.6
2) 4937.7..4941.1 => 13.7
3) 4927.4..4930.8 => 15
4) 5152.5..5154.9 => 15.4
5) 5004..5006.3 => 12.6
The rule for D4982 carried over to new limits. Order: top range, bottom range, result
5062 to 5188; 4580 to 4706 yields 0.92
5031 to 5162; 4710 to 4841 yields 0.92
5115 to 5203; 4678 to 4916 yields 1.08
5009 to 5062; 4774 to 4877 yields 0.96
